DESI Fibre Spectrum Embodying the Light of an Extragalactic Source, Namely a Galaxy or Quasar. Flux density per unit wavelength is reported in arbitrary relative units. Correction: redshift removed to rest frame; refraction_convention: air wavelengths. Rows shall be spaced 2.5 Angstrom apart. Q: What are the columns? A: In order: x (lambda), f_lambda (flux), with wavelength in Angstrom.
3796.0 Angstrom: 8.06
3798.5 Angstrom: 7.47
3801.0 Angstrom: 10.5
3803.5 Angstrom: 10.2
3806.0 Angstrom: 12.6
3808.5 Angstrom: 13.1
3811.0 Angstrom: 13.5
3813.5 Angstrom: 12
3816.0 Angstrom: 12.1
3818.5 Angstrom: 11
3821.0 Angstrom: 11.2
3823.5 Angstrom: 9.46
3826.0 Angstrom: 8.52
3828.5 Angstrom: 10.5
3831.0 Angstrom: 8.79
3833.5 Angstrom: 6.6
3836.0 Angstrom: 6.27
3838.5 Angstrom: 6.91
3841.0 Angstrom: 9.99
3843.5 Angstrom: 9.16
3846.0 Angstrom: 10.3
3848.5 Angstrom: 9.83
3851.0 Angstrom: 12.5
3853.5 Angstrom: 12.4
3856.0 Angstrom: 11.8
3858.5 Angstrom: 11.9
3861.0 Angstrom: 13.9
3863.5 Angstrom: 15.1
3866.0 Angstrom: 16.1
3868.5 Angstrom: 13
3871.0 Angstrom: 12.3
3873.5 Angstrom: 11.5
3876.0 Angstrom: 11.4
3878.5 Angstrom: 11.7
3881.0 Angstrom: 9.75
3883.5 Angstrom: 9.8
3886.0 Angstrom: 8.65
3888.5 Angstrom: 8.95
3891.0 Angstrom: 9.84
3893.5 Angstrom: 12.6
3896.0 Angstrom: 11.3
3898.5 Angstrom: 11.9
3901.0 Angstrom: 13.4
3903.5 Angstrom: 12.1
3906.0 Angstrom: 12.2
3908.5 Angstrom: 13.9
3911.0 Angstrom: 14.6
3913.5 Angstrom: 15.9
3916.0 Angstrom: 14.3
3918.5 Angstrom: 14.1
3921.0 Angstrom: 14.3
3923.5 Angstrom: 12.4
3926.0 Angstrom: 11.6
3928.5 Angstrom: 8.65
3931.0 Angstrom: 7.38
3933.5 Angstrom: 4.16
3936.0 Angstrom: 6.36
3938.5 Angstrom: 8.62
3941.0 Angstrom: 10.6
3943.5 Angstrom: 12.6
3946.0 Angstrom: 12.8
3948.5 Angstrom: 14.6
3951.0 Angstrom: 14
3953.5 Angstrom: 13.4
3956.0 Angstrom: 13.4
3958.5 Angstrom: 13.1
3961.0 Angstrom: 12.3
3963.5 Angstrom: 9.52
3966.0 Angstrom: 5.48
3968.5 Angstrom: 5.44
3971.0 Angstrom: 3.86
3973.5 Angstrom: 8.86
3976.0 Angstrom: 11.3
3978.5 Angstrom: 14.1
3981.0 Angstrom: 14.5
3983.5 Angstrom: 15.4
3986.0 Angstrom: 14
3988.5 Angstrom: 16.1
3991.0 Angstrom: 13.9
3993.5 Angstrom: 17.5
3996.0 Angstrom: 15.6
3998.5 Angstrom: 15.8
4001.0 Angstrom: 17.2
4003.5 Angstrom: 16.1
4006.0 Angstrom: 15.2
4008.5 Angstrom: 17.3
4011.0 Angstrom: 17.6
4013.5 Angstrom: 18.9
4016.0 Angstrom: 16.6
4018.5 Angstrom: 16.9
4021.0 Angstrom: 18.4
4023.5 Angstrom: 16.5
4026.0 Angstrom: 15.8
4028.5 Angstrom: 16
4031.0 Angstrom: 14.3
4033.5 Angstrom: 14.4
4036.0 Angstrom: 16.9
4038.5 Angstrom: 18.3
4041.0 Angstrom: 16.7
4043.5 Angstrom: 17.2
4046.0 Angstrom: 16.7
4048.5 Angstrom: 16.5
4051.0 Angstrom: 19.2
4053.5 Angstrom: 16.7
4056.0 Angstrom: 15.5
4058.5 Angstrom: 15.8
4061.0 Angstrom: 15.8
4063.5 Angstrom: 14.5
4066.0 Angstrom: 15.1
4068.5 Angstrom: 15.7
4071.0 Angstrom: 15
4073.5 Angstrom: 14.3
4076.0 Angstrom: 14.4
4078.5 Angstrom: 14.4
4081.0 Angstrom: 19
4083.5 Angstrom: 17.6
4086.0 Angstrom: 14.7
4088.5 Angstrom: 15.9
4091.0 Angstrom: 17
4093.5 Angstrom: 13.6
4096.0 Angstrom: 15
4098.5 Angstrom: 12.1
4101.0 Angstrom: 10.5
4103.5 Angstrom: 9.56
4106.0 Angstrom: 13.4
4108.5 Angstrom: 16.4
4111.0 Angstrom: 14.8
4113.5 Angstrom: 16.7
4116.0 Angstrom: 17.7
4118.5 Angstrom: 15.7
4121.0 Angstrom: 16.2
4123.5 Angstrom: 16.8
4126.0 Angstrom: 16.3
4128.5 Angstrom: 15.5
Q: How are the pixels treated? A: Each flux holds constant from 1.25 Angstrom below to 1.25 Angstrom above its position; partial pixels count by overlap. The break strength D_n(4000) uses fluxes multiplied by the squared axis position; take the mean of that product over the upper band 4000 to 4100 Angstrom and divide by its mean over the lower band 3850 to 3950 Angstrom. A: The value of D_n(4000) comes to 1.5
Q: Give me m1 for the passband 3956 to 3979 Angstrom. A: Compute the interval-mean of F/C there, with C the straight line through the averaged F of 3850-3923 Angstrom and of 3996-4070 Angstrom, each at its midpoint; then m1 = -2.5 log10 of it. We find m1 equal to 0.48 mag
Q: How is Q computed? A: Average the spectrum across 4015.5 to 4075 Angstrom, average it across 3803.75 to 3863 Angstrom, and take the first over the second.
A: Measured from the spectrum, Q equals 1.5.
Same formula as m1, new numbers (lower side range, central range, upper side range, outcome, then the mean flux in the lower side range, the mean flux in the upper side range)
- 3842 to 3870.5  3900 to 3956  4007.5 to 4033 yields 0.191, 12.3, 16.8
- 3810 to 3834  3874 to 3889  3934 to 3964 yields 0.086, 10.5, 11.6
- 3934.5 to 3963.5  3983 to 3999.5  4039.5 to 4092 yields -0.159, 11.8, 16.1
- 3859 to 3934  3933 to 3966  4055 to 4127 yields 0.156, 12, 15.1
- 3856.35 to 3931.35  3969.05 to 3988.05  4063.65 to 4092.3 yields 0.185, 12.2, 15.7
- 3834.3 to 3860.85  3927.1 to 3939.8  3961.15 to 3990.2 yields 0.441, 10.2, 10.9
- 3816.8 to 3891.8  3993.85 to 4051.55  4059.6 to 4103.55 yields -0.211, 10.7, 14.8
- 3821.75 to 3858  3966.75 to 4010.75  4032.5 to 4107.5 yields -0.020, 9.58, 15.4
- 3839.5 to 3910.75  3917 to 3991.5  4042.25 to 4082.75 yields 0.204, 11.7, 16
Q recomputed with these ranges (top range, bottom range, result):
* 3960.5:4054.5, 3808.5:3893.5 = 1.36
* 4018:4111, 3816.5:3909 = 1.42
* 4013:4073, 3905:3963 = 1.37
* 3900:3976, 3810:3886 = 1.02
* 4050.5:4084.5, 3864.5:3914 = 1.32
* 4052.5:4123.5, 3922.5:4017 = 1.21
